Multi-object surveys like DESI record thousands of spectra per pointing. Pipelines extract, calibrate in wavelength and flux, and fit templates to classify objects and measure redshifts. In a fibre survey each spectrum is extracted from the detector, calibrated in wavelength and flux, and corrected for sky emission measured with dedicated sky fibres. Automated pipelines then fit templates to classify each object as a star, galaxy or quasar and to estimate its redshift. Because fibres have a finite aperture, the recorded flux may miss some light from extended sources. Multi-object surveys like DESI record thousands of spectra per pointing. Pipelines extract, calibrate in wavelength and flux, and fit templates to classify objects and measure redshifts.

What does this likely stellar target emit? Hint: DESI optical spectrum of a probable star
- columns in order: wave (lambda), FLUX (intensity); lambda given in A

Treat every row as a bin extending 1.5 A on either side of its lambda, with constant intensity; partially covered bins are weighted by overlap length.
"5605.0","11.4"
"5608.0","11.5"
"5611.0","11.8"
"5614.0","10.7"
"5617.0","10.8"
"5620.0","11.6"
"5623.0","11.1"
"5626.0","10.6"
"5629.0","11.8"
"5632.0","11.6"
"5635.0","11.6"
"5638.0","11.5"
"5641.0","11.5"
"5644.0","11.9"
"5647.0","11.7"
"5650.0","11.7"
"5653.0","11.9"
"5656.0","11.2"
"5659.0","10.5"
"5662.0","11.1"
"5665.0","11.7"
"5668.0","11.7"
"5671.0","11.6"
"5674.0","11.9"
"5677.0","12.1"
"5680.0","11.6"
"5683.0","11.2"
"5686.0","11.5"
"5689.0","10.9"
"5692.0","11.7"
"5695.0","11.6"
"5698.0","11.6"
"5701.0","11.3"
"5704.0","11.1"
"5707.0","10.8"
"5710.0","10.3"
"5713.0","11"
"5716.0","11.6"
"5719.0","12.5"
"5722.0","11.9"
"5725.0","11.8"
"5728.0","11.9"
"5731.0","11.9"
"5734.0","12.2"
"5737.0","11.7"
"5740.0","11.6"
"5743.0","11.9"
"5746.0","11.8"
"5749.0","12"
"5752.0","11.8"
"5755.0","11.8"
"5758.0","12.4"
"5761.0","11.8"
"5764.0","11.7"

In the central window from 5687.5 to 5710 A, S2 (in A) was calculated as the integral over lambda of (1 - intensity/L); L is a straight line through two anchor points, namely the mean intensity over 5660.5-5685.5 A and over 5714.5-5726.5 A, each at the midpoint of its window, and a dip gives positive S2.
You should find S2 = 1.1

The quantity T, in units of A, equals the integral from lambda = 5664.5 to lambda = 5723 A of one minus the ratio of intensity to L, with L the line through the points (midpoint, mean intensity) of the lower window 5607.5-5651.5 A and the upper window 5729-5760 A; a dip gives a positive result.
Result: 1.1 A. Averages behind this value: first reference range 11.4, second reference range 11.9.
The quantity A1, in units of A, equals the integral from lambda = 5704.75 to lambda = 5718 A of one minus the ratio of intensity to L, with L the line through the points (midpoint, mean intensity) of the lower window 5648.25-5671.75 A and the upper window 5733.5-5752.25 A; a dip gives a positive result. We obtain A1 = 0.8 A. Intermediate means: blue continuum 11.4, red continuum 11.8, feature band 11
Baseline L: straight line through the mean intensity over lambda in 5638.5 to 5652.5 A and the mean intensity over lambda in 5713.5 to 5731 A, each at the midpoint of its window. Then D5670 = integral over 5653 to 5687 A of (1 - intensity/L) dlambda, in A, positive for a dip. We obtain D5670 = 0.8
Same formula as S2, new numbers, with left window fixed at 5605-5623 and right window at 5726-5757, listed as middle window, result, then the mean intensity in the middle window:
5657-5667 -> 0.3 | 11.1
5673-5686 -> -0.1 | 11.7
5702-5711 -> 0.7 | 10.8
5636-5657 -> -0.4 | 11.6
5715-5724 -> -0.2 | 12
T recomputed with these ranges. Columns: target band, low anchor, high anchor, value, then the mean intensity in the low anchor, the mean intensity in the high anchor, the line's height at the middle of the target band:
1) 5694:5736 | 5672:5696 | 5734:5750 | 0.6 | 11.6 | 11.8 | 11.7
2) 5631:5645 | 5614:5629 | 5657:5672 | -0.6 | 11.1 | 11.3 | 11.2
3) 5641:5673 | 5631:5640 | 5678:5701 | 0.0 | 11.6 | 11.4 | 11.5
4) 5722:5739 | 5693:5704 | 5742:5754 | -0.2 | 11.5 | 11.9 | 11.7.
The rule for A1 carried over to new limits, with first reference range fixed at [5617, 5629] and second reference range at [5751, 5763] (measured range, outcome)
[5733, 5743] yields 0.0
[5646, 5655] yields -0.3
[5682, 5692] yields 0.2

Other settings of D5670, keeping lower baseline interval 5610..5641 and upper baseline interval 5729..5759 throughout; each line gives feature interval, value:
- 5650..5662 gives 0.22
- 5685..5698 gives 0.22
